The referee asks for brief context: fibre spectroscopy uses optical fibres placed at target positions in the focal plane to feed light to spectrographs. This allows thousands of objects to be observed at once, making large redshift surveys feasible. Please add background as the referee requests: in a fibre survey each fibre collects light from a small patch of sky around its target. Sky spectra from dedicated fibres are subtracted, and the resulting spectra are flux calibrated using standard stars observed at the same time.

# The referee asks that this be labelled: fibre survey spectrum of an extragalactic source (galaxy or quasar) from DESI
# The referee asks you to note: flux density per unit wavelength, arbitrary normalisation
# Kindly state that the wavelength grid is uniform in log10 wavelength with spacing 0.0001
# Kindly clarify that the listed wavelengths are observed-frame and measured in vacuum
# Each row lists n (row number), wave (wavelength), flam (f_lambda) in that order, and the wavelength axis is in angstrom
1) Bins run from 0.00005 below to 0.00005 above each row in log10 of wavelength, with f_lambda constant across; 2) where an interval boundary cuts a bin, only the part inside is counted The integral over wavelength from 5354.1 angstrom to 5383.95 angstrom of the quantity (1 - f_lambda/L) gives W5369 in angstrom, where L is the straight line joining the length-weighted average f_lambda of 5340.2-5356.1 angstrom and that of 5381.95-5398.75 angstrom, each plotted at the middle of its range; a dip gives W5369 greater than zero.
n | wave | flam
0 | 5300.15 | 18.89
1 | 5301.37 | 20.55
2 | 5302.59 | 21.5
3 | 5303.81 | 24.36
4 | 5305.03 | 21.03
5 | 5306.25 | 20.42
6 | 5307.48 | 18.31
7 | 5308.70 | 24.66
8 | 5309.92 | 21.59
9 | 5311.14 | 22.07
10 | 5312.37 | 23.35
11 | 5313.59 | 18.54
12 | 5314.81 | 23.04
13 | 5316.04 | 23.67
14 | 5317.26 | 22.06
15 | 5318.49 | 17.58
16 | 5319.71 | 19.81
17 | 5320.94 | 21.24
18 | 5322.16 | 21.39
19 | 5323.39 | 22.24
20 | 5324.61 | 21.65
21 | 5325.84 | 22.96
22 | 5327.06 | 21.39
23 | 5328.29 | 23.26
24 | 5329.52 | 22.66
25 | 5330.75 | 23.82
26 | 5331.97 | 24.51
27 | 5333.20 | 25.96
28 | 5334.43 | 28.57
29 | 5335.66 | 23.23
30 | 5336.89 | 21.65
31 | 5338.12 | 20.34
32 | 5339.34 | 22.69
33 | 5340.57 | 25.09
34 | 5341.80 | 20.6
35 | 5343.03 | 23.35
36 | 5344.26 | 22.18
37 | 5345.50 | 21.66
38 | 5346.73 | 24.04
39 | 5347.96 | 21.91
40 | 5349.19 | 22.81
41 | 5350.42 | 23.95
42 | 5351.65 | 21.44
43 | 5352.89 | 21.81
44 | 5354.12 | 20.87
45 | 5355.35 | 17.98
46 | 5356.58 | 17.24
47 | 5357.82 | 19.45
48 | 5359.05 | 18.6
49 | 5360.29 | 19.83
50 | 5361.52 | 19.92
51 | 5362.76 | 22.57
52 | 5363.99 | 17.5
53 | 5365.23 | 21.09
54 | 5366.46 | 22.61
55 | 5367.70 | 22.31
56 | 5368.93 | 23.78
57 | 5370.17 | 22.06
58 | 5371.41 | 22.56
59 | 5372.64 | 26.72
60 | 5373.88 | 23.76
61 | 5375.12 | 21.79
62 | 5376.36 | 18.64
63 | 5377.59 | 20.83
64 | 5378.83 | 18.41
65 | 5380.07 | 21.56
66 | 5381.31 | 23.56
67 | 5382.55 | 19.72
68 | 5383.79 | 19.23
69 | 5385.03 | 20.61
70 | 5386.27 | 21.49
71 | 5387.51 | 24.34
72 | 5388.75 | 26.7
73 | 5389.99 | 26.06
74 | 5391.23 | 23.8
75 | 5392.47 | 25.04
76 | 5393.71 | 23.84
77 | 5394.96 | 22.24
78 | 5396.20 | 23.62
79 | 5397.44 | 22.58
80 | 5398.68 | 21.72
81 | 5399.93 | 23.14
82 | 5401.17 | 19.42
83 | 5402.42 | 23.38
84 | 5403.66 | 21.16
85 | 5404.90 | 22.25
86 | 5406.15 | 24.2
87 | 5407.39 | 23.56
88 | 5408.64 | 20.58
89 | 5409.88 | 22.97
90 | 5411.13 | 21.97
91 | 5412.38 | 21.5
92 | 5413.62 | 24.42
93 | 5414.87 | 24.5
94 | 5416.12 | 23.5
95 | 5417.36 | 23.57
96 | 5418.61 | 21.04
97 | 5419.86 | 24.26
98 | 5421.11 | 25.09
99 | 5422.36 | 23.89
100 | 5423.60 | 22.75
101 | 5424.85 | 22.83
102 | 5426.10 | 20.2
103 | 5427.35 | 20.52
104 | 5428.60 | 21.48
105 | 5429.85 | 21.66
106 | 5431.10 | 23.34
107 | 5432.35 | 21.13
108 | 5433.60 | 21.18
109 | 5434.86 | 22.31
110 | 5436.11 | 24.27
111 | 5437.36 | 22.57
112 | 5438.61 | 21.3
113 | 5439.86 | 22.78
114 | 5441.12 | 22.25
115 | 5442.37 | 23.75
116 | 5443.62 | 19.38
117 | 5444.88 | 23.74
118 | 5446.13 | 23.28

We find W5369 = 2.1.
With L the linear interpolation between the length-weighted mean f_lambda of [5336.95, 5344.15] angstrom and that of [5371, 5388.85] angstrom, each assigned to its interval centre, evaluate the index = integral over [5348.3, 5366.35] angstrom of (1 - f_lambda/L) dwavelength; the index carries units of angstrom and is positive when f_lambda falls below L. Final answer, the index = 1.4 angstrom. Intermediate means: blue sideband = 22.4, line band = 20.5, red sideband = 21.9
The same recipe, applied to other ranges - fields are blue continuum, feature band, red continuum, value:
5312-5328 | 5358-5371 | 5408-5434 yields 0.6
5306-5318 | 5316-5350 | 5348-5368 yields -2.1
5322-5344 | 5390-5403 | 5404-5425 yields 0.0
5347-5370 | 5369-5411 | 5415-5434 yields -1.5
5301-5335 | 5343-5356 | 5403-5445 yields 0.2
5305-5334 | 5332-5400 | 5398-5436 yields 0.2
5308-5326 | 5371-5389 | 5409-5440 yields 0.3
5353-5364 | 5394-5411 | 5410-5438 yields -0.6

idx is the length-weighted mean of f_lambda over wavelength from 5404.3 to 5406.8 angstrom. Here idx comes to 23.2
